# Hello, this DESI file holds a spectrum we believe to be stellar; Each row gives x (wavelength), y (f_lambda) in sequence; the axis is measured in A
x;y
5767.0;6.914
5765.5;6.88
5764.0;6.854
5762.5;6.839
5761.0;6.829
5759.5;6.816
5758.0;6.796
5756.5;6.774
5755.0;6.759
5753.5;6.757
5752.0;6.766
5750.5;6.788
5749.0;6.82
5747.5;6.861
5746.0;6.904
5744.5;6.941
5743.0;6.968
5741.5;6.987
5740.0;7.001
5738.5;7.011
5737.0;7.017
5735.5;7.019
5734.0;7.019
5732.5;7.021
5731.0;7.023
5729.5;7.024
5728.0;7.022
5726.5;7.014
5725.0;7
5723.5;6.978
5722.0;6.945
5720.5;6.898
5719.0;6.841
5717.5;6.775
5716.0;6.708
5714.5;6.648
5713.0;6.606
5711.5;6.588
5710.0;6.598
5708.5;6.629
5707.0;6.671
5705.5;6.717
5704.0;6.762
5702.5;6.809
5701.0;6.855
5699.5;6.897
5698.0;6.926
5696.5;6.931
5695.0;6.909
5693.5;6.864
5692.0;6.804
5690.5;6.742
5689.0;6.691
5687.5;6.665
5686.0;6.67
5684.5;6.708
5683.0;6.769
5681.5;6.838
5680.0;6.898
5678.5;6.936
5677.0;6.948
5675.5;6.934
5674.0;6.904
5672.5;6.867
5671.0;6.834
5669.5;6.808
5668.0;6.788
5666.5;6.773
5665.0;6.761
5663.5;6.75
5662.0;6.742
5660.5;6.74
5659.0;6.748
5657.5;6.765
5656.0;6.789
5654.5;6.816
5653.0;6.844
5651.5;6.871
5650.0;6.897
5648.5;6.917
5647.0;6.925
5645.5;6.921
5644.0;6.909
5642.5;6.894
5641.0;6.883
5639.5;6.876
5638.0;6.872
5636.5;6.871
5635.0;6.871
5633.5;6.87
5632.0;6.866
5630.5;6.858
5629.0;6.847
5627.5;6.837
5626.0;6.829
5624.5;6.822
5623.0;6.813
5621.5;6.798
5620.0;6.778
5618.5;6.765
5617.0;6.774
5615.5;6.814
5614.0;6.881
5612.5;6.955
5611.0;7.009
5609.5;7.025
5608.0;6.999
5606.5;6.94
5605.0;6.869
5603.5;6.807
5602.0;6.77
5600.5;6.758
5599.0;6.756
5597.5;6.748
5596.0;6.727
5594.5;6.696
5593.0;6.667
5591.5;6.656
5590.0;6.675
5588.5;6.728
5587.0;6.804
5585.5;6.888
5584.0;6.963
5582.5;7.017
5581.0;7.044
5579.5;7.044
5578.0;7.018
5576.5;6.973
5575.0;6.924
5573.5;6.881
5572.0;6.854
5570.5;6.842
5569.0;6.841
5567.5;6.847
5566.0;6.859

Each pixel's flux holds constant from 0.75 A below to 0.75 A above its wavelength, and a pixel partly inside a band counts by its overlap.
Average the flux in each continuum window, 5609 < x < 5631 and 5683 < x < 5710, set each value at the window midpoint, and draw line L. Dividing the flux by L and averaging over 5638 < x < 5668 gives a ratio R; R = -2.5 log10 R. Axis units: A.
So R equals 0.00 mag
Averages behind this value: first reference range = 6.85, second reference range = 6.77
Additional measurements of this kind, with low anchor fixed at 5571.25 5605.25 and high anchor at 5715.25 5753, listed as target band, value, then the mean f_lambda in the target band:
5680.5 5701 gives 0.02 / 6.8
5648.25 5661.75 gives 0.01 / 6.81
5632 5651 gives 0.00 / 6.89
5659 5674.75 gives 0.01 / 6.79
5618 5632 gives 0.01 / 6.82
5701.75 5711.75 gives 0.04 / 6.69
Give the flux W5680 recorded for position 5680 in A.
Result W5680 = 6.898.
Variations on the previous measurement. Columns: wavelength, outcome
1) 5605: 6.869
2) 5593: 6.667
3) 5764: 6.854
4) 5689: 6.691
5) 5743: 6.968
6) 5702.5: 6.809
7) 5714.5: 6.648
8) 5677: 6.948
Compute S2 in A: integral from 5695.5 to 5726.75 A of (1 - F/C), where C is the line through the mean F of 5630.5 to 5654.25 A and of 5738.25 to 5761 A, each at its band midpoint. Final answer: 0.3 A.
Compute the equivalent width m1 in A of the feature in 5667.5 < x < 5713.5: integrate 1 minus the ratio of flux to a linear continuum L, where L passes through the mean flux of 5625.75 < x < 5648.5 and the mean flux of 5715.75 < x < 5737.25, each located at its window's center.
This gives 0.9 A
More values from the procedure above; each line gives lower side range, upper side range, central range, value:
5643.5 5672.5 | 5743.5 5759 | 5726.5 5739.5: -0.4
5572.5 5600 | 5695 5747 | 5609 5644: 0.0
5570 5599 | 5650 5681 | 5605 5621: -0.1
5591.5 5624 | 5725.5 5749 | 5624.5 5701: 0.6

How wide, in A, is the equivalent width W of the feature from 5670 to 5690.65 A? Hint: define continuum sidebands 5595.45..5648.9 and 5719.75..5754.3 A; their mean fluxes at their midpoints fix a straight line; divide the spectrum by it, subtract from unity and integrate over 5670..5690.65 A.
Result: 0.3 A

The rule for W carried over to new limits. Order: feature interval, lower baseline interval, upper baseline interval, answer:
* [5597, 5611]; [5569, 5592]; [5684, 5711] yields 0.0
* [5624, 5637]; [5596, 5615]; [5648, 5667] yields 0.0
